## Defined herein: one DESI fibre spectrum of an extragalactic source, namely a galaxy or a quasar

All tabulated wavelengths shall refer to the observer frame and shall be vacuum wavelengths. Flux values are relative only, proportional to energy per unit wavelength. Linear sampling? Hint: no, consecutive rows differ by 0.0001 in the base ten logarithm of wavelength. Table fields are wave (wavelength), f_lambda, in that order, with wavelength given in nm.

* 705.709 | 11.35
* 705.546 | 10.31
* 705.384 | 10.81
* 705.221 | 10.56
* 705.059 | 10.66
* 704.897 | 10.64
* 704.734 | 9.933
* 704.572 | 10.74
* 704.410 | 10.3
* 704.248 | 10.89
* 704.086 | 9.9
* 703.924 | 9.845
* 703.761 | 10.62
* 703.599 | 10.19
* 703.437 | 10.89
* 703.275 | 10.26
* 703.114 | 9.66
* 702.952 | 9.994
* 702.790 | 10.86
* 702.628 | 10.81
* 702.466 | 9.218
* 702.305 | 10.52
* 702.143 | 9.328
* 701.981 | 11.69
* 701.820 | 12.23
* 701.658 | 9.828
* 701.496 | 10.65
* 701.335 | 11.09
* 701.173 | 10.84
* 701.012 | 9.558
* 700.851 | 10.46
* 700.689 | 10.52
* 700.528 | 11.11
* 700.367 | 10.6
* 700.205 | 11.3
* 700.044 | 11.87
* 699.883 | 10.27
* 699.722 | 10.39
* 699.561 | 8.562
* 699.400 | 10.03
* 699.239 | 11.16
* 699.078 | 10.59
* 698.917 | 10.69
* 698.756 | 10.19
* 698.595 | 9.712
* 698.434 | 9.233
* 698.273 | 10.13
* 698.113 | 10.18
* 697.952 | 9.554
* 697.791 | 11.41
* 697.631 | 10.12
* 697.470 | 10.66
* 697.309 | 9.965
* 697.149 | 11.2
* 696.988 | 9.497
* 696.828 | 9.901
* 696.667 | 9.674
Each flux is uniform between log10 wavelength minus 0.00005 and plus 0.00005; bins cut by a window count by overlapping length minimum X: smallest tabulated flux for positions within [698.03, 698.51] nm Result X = 9.233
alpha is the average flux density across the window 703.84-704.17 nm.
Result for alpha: 9.87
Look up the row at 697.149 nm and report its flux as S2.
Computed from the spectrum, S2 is 11.2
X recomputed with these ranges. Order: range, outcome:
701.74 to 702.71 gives 9.218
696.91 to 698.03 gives 9.497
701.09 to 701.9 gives 9.828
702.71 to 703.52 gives 9.66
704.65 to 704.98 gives 9.933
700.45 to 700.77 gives 10.52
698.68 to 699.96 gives 8.562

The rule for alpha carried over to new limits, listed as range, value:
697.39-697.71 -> 10.4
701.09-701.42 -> 11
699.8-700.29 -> 11.1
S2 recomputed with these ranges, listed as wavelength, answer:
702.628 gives 10.81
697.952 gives 9.554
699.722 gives 10.39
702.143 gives 9.328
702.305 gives 10.52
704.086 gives 9.9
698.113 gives 10.18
